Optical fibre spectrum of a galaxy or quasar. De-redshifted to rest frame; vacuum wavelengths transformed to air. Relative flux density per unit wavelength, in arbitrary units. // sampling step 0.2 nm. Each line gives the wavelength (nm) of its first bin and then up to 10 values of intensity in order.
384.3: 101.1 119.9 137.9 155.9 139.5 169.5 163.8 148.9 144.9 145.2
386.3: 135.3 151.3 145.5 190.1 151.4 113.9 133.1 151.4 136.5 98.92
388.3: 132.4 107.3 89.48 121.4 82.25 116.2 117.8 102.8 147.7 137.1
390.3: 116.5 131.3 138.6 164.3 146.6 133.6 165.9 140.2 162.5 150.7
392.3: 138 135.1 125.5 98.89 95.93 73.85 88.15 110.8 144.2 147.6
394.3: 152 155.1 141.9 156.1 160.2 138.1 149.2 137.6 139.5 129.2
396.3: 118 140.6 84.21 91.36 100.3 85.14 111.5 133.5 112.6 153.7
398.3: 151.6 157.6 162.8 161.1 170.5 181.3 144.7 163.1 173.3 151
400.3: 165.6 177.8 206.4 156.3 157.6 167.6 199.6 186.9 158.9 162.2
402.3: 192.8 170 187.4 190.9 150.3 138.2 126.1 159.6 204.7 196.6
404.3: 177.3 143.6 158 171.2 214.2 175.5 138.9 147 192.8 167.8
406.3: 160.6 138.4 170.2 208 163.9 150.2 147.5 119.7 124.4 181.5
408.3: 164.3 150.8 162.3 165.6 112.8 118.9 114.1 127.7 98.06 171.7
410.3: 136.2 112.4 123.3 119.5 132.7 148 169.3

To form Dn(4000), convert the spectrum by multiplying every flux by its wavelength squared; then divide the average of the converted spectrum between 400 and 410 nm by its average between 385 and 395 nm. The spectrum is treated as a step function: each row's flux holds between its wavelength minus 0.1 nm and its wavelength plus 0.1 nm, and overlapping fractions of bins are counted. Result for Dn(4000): 1.30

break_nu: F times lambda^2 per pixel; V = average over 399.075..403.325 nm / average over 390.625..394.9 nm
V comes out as 1.3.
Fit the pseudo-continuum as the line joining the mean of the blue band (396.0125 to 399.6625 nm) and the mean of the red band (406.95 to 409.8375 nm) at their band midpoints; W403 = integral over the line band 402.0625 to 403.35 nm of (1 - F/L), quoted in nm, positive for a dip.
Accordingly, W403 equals -0.32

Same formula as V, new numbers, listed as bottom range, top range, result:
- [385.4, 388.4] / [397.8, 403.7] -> 1.24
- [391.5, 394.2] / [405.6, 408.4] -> 1.37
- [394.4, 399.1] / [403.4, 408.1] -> 1.27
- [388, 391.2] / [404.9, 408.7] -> 1.45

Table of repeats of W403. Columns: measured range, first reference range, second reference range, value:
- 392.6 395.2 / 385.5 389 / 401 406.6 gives 0.39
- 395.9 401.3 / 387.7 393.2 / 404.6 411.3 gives -0.24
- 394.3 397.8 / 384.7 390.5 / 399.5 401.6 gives 0.64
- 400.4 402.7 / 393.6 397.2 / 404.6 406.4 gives -0.31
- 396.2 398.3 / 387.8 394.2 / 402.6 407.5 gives 0.42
